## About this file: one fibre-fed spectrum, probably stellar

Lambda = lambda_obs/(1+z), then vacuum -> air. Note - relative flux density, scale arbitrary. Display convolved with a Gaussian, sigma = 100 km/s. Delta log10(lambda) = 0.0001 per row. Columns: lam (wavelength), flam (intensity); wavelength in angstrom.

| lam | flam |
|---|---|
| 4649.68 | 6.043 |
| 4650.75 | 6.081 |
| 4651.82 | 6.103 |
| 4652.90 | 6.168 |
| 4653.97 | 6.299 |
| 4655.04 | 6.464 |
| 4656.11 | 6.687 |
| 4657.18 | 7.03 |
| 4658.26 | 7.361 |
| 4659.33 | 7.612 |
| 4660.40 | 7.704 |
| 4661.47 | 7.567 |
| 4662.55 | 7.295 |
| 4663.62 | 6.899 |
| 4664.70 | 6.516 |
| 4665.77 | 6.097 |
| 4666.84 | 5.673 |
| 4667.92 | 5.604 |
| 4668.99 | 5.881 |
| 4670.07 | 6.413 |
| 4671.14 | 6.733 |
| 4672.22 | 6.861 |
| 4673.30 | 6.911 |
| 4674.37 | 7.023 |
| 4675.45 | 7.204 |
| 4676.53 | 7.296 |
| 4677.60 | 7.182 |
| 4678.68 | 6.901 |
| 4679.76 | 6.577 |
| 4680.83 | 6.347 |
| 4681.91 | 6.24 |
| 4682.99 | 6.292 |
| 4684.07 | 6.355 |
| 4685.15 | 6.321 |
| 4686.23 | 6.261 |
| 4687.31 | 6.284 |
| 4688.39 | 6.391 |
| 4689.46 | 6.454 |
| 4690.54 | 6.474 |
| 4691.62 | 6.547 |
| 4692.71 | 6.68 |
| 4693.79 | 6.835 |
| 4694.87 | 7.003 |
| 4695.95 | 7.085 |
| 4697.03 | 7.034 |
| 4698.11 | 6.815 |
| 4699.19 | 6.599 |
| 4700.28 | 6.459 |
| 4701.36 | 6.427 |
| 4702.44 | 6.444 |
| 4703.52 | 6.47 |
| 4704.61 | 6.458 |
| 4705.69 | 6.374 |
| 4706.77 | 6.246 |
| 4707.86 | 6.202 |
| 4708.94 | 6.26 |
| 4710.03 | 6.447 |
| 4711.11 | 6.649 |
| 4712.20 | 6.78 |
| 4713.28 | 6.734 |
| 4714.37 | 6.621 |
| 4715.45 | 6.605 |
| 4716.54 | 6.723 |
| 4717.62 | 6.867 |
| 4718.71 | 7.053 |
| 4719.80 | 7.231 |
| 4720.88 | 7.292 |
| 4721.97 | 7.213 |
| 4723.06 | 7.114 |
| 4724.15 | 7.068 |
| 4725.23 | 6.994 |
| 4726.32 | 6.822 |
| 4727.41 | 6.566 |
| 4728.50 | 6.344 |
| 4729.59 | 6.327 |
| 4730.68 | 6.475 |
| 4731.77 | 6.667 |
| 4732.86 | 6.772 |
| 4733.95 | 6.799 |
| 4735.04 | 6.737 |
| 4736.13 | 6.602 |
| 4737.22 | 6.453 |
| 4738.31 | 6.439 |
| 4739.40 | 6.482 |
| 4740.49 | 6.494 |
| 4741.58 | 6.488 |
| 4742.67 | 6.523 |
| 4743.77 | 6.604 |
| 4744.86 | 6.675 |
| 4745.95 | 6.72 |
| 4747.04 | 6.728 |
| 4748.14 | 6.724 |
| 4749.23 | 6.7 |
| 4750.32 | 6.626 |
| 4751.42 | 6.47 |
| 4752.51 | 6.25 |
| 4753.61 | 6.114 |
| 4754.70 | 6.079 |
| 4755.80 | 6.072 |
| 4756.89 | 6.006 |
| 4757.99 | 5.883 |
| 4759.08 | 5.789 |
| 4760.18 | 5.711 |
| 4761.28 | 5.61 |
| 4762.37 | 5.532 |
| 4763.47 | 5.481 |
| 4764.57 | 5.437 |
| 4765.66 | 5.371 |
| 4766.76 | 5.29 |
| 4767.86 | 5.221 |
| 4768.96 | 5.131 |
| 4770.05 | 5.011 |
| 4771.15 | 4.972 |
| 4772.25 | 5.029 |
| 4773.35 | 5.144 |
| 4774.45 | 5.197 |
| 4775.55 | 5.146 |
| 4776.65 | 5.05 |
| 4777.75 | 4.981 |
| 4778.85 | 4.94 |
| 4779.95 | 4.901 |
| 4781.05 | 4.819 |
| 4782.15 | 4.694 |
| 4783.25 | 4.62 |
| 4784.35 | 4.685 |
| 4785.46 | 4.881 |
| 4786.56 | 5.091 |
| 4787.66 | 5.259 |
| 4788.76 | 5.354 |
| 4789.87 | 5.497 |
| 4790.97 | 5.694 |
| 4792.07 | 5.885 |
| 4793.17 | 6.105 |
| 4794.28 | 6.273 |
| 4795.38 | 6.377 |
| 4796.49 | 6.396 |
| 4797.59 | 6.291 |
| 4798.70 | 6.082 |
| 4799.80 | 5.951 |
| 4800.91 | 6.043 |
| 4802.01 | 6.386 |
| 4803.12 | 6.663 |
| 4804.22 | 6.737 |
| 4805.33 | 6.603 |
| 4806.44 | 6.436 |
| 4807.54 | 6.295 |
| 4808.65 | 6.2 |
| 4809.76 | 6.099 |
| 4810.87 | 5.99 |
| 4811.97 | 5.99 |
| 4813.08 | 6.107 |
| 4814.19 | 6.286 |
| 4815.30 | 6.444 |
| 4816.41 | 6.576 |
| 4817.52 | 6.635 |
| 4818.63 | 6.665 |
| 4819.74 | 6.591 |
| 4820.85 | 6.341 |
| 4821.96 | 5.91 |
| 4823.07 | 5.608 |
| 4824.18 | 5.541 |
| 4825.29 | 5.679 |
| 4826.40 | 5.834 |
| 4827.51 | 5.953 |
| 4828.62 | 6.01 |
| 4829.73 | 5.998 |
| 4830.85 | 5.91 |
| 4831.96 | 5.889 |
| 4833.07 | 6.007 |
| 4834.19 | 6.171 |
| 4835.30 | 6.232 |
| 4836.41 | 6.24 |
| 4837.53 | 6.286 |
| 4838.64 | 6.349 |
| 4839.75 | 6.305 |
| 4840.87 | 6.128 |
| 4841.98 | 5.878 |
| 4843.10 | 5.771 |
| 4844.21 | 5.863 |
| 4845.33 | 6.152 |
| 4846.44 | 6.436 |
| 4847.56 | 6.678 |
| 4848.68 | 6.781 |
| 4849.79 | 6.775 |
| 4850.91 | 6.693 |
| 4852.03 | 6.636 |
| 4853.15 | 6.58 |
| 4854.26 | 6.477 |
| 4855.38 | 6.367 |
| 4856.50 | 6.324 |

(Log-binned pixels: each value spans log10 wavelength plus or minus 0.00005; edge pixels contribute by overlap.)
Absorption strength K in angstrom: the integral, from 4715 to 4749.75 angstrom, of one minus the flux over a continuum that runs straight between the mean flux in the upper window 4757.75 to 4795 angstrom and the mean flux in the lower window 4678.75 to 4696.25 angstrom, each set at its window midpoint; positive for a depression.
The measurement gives -4.9 angstrom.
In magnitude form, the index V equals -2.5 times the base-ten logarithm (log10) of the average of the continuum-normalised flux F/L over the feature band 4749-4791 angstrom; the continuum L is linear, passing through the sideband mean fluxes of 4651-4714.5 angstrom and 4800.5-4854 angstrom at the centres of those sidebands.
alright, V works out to 0.18 mag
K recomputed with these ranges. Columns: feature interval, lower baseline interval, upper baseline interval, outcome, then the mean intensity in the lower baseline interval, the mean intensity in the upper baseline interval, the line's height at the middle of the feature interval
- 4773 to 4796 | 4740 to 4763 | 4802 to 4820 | 3.9 angstrom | 6.27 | 6.39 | 6.34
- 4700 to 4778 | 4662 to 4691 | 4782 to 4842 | 0.5 angstrom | 6.54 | 6.01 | 6.3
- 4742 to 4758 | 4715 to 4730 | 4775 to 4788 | -1.2 angstrom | 6.88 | 4.92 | 5.96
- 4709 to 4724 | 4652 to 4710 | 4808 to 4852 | -0.8 angstrom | 6.62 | 6.18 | 6.52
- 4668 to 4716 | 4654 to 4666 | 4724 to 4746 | 1.8 angstrom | 7.02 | 6.61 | 6.84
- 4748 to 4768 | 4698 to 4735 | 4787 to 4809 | 1.5 angstrom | 6.67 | 6.12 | 6.39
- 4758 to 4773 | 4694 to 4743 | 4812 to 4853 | 2.6 angstrom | 6.68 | 6.2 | 6.48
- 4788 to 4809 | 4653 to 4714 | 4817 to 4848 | 0.2 angstrom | 6.63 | 6.11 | 6.23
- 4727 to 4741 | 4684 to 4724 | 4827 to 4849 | 0.0 angstrom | 6.65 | 6.14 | 6.54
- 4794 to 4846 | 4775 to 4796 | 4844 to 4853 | -2.0 angstrom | 5.28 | 6.52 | 5.96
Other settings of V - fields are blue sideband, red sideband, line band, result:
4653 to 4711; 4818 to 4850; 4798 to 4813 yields -0.006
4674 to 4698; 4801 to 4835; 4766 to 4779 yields 0.238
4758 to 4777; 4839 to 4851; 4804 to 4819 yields -0.083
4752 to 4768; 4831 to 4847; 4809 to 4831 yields -0.015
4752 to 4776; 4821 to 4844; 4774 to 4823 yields -0.015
